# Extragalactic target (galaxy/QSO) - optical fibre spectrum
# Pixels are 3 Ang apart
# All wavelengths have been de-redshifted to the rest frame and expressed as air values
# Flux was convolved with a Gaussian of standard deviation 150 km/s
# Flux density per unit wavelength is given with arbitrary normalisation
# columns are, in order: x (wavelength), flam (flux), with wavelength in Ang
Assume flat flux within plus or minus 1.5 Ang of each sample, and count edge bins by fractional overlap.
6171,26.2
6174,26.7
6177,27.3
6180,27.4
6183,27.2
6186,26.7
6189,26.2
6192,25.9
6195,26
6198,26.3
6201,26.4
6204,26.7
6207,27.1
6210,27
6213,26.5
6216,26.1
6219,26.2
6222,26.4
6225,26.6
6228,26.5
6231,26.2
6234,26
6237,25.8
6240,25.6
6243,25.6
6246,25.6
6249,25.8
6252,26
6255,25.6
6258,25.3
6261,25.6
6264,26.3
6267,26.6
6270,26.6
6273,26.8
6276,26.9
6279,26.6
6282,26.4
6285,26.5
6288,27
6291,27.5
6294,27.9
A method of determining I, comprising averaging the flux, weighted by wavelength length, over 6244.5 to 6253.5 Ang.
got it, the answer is 25.8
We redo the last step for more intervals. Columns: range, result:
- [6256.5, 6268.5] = 26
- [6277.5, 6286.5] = 26.5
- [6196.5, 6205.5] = 26.5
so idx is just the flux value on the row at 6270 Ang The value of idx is 26.6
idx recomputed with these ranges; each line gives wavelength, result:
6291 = 27.5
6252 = 26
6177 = 27.3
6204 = 26.7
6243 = 25.6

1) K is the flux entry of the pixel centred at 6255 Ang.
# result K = 25.6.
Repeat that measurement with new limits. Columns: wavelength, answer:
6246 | 25.6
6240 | 25.6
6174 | 26.7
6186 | 26.7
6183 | 27.2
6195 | 26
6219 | 26.2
